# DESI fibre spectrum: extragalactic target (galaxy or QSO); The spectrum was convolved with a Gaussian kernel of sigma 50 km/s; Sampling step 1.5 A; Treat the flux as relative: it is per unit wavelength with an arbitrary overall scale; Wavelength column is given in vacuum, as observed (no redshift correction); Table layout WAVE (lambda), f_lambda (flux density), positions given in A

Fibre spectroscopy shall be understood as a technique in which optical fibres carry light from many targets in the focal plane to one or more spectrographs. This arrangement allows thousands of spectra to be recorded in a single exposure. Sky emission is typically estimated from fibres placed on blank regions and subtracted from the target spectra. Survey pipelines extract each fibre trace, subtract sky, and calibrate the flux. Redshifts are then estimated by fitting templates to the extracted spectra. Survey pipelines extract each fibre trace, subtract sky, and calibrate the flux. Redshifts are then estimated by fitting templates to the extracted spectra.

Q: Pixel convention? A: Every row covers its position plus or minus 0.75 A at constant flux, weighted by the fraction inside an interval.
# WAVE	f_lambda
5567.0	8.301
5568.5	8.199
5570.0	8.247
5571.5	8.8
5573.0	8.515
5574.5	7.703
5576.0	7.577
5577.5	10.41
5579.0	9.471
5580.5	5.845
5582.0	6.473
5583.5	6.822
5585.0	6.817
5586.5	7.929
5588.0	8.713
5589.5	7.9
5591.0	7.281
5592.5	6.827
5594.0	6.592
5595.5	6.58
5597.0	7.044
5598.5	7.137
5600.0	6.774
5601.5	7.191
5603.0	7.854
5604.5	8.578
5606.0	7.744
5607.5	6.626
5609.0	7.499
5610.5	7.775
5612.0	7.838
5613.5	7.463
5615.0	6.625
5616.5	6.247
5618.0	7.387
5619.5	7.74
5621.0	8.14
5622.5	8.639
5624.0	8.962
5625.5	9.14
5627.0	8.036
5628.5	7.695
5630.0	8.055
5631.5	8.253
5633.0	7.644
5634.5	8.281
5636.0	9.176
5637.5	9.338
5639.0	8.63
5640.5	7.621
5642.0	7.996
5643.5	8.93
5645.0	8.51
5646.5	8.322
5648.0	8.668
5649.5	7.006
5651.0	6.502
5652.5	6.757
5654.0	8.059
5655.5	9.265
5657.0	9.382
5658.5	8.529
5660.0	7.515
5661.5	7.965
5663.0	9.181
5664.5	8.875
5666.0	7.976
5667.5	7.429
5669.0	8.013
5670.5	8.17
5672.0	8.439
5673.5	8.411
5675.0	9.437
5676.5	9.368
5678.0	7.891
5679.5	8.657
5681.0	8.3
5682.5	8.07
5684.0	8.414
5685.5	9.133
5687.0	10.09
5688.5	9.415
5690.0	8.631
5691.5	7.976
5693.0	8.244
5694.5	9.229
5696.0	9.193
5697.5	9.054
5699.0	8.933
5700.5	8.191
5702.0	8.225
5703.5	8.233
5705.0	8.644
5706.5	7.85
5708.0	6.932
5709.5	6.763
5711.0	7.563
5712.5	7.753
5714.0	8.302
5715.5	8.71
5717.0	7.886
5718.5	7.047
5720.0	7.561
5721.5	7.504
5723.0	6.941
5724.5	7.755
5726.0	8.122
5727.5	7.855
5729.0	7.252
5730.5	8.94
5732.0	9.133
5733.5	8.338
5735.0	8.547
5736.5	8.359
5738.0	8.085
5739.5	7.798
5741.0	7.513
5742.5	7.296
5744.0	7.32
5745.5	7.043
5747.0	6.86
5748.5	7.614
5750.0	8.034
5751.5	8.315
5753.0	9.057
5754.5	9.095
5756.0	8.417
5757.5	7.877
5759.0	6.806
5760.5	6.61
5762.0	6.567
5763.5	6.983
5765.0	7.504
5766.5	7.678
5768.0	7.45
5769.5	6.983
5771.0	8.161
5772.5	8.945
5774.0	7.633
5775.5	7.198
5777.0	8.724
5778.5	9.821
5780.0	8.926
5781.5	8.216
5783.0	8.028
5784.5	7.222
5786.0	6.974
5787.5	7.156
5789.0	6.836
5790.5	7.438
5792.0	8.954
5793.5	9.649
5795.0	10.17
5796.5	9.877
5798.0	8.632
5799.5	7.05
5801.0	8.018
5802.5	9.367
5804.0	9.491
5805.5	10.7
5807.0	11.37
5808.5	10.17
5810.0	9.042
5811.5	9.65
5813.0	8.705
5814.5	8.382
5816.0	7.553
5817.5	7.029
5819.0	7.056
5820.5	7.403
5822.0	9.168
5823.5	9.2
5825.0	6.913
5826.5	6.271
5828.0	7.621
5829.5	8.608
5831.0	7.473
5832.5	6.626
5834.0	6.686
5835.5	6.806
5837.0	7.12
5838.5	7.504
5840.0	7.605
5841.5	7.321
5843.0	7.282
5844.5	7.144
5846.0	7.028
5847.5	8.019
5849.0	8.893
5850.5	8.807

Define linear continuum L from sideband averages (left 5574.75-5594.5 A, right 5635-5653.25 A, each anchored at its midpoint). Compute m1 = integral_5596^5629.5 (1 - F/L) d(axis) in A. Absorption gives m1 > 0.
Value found 0.9 A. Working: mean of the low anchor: 7.6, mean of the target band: 7.64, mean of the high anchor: 8.12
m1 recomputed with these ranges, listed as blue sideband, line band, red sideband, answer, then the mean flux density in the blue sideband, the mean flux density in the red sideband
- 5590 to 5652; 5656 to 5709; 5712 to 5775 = -4.97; 7.76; 7.8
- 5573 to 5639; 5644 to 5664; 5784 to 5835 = -0.70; 7.74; 8.31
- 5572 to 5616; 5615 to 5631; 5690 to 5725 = -0.63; 7.5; 8.04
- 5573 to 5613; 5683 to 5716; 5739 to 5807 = -2.42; 7.52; 8.08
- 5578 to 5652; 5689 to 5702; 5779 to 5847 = -1.29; 7.73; 8.13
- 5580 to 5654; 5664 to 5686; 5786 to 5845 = -1.70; 7.68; 8.17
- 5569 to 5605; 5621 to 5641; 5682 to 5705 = -0.83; 7.63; 8.74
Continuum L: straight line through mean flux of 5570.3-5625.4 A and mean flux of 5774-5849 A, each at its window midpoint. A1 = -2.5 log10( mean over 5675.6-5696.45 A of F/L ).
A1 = -0.12 mag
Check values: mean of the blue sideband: 7.62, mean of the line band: 8.76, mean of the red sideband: 8.15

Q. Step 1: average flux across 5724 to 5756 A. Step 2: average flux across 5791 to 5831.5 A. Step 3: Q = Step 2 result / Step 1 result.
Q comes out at 1.1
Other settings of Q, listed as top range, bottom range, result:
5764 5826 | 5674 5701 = 0.95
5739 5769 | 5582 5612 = 1.03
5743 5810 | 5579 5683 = 1.04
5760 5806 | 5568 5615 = 1.07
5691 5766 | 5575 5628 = 1.04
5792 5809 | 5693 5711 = 1.15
